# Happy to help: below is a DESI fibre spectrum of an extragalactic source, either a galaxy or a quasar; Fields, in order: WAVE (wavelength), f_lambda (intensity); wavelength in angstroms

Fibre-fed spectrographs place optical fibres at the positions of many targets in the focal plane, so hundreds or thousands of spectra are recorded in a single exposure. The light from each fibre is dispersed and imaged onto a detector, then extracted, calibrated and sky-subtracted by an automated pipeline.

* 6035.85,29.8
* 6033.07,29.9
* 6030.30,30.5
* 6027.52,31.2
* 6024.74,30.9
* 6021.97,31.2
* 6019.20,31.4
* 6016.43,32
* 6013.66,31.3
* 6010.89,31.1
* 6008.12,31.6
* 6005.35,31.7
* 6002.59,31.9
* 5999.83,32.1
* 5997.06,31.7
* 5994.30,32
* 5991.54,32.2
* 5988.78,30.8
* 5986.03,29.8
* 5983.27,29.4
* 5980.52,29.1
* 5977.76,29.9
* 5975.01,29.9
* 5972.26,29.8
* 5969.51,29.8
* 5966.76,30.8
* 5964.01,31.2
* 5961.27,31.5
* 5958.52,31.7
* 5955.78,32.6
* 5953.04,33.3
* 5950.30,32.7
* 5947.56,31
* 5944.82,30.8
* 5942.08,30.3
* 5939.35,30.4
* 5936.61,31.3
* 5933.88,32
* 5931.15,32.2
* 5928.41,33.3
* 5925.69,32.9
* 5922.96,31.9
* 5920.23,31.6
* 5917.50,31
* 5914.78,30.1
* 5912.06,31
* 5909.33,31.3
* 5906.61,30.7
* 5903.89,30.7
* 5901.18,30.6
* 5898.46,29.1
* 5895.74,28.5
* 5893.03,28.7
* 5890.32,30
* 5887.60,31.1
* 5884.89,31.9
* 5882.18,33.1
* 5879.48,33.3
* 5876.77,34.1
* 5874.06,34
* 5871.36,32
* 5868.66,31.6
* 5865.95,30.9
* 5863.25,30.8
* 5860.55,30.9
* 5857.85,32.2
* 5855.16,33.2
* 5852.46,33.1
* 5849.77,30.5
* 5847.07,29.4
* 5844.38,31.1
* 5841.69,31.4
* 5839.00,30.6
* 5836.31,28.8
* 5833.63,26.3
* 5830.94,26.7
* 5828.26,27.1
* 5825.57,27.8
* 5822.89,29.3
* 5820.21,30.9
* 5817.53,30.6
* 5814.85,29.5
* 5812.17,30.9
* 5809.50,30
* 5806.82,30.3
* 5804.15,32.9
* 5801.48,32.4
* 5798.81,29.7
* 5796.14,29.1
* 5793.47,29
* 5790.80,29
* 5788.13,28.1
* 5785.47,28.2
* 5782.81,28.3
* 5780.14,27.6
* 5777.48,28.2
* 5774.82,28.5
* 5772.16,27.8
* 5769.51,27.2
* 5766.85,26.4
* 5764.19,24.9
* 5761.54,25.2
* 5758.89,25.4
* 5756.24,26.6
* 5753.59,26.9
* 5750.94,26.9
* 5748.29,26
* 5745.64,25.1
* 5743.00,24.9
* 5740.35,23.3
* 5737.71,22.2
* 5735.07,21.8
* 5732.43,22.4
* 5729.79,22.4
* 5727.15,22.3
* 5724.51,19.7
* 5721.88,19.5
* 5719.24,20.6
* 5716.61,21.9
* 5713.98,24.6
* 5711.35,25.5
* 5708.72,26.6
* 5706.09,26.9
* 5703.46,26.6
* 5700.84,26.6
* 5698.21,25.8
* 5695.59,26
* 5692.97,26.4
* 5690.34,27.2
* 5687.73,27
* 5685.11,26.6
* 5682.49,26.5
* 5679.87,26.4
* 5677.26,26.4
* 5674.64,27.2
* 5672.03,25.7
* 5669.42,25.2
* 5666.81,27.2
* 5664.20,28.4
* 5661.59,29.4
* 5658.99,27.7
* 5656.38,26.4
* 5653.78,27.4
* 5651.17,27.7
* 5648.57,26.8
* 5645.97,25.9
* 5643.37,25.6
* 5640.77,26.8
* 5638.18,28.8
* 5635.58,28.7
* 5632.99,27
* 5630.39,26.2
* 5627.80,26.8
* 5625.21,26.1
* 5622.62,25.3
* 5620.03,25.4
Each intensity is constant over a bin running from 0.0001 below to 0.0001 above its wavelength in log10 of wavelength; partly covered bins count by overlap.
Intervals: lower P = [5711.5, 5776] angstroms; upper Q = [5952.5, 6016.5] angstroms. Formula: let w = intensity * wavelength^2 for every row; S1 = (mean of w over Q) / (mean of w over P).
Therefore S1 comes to 1.39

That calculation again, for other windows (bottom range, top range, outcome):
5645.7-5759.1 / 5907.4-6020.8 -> 1.35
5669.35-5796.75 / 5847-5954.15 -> 1.30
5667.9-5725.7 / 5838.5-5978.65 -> 1.33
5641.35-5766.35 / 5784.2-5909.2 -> 1.26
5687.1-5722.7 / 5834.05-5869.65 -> 1.30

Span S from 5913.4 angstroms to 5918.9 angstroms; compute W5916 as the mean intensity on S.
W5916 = 30.6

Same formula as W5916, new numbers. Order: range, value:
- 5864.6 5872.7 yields 31.5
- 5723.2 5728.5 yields 21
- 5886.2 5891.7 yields 30.5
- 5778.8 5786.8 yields 28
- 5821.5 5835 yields 27.5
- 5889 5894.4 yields 29.4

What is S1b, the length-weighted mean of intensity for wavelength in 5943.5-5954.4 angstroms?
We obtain 32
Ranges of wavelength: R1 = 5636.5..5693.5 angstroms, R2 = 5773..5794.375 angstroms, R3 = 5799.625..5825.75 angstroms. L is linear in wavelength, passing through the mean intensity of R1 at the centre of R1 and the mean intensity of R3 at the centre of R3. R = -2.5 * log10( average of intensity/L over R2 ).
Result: 0.057 mag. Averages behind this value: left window 27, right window 30.6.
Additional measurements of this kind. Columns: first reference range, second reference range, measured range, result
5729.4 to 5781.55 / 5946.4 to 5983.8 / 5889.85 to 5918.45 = -0.03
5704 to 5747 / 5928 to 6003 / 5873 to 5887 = -0.17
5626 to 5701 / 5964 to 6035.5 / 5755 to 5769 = 0.09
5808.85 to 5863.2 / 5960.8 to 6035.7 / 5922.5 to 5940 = -0.05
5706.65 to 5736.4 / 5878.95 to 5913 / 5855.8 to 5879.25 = -0.10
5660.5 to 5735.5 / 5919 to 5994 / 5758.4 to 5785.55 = -0.01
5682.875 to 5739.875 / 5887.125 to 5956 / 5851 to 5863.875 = -0.11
